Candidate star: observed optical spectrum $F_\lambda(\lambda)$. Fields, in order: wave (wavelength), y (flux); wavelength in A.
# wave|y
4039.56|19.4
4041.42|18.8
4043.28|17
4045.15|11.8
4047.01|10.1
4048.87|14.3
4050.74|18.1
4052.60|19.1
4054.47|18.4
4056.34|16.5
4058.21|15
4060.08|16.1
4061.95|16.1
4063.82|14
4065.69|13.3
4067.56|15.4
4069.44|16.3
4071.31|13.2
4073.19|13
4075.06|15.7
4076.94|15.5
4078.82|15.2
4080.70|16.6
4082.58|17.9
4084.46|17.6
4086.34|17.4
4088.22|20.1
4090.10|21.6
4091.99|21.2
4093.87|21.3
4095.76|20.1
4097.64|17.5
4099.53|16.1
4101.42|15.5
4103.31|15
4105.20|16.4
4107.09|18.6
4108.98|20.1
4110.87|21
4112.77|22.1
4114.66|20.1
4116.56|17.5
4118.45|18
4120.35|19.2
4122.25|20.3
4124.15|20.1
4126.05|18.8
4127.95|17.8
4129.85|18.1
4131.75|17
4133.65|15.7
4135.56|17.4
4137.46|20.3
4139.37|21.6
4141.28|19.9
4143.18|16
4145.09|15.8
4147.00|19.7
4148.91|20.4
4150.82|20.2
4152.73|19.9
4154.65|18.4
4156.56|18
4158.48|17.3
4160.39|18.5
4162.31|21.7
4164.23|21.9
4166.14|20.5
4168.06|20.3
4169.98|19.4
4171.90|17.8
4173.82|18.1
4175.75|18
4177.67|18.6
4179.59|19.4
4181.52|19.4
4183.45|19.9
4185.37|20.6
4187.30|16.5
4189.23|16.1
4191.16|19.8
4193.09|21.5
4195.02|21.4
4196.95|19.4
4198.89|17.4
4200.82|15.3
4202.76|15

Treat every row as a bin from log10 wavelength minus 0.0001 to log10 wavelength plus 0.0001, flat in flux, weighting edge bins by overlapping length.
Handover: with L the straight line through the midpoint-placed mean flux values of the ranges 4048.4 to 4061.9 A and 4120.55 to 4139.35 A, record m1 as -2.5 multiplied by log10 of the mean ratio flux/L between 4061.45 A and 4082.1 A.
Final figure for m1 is 0.151 mag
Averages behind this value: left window 16.8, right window 18.6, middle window 15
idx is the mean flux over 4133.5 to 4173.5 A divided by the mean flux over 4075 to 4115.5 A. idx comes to 1.04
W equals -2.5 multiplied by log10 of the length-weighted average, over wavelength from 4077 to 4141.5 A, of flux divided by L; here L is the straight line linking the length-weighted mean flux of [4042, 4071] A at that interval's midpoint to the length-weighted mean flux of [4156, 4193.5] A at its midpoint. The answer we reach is -0.09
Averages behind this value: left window 15.4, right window 19.1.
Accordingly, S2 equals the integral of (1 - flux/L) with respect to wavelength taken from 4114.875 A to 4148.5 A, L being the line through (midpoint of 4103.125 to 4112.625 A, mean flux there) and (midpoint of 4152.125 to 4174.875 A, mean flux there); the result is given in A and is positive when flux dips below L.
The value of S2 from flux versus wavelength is 0.9 A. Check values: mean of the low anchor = 18.8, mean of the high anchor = 19.3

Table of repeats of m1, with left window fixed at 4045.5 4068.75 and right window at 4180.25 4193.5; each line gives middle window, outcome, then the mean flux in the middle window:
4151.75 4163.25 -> -0.04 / 19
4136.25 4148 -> -0.06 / 18.9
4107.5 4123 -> -0.16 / 19.7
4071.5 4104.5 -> -0.07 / 17.4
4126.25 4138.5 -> -0.02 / 17.8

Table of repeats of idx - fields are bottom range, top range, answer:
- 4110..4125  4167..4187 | 0.96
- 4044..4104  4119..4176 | 1.15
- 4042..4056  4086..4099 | 1.27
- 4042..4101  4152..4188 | 1.16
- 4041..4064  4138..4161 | 1.19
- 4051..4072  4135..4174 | 1.21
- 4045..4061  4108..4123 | 1.26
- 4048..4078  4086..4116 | 1.22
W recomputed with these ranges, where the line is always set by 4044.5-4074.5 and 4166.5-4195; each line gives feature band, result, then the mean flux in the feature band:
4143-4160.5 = -0.024 mag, 18.5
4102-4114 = -0.129 mag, 18.8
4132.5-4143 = -0.064 mag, 18.7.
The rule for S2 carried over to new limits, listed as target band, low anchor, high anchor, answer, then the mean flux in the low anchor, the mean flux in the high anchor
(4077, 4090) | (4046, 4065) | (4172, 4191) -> -0.99 A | 15.7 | 18.5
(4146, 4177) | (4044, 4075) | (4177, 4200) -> -1.83 A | 15.1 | 19.1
